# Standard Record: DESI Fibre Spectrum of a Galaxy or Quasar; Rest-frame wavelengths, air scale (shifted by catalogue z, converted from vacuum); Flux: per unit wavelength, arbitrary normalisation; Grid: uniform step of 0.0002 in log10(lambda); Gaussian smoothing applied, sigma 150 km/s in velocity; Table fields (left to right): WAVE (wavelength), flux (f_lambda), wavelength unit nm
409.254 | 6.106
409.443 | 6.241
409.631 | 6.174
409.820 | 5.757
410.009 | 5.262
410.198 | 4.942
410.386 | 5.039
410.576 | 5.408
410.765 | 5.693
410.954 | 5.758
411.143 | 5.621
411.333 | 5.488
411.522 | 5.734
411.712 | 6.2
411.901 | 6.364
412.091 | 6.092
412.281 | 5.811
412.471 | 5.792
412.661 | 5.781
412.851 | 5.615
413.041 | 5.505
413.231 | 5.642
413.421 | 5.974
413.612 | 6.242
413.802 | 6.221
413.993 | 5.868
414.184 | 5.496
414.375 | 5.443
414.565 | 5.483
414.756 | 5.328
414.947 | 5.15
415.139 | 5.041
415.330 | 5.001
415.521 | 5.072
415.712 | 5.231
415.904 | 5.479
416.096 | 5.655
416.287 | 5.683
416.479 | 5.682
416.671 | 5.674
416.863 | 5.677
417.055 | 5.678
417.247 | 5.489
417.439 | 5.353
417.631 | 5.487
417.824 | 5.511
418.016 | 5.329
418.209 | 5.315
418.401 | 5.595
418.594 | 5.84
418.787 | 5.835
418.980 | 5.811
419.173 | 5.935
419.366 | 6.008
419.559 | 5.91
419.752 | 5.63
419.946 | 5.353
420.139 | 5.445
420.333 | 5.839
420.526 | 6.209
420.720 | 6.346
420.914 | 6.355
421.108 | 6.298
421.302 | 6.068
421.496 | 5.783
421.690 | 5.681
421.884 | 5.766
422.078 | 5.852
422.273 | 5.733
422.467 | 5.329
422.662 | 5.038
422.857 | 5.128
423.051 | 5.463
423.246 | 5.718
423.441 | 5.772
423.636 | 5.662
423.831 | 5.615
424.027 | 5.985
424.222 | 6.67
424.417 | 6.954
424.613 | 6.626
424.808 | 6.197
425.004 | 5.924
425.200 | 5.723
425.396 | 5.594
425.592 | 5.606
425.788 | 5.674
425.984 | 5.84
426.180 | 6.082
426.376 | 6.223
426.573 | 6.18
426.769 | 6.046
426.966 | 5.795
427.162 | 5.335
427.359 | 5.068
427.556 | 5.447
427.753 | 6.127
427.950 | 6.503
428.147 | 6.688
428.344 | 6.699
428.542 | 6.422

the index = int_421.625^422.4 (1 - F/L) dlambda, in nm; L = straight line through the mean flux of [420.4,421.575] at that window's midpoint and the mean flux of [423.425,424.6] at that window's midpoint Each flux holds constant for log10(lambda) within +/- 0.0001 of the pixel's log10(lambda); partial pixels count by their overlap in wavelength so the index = 0.05 nm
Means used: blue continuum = 6.17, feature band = 5.75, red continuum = 6.17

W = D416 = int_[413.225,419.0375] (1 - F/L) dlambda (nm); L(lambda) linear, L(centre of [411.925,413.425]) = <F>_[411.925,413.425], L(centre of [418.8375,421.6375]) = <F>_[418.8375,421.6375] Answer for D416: 0.30 nm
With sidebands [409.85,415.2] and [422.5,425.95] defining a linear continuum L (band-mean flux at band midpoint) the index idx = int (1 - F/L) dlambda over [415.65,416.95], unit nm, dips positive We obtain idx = 0.03 nm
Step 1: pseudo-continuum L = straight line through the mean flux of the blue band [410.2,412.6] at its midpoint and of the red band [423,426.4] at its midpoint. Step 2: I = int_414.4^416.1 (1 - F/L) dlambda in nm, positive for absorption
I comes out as 0.16 nm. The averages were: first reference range 5.72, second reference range 5.96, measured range 5.26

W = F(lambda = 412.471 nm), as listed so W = 5.792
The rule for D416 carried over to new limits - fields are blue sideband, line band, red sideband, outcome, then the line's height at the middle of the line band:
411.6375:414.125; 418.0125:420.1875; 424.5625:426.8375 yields 0.09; 5.94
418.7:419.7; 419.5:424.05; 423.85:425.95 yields 0.17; 5.97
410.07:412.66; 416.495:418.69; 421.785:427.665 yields 0.07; 5.74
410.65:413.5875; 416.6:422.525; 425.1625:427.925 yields 0.05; 5.8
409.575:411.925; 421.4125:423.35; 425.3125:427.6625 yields 0.06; 5.71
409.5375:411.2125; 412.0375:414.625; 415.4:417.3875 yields -0.12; 5.52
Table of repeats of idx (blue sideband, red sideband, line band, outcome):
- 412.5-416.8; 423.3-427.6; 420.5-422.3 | -0.07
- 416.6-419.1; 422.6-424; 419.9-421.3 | -0.11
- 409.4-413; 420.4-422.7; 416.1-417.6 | 0.05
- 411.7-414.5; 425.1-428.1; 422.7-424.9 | -0.04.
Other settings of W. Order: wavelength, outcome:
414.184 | 5.496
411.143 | 5.621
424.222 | 6.67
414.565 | 5.483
